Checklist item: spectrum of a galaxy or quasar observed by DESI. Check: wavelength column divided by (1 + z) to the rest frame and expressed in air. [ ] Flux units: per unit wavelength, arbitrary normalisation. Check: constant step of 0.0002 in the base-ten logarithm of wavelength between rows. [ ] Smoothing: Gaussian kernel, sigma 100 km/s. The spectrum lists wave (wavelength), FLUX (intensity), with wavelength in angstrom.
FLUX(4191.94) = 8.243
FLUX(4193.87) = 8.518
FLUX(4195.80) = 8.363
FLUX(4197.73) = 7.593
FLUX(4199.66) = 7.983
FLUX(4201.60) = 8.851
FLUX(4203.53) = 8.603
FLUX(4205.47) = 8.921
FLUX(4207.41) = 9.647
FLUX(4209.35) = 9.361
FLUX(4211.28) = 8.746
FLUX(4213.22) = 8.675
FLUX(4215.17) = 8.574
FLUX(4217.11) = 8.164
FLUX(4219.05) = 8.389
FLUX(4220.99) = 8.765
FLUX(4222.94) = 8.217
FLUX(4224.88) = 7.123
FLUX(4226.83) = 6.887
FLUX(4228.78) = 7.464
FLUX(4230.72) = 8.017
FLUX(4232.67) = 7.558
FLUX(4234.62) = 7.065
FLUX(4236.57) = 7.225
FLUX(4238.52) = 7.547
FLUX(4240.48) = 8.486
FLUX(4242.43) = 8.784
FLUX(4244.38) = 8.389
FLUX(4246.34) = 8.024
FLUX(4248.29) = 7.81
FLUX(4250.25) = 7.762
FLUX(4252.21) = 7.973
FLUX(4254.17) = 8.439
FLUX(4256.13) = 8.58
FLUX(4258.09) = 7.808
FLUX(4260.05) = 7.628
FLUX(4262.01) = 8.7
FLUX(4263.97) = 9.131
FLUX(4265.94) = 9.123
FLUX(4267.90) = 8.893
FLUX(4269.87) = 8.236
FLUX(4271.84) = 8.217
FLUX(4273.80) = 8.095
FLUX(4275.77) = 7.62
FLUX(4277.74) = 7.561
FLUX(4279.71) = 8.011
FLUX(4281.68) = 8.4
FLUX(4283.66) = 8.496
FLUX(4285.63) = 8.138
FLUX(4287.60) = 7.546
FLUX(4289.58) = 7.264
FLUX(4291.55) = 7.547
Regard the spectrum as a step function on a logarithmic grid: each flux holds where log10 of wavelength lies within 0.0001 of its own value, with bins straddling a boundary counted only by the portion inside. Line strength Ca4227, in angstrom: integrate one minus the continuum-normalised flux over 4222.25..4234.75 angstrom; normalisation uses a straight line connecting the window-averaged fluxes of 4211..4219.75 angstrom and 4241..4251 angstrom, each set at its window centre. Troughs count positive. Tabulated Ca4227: 1.3 angstrom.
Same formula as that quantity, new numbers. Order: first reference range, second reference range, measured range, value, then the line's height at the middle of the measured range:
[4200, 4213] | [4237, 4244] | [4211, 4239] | 2.20 angstrom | 8.54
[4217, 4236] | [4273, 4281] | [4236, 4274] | -2.26 angstrom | 7.79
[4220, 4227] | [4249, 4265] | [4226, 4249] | 0.69 angstrom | 8.01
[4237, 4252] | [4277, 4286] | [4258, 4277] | -0.59 angstrom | 8.11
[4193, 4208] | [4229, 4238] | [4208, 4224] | -1.17 angstrom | 8.04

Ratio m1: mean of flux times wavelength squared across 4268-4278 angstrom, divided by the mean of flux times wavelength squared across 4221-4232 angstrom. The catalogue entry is 1.1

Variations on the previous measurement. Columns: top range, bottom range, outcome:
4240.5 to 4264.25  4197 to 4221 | 0.97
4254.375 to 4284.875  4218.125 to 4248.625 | 1.07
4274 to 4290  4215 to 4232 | 1.03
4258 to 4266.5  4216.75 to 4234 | 1.11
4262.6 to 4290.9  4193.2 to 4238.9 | 1.03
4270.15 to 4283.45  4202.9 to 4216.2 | 0.93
